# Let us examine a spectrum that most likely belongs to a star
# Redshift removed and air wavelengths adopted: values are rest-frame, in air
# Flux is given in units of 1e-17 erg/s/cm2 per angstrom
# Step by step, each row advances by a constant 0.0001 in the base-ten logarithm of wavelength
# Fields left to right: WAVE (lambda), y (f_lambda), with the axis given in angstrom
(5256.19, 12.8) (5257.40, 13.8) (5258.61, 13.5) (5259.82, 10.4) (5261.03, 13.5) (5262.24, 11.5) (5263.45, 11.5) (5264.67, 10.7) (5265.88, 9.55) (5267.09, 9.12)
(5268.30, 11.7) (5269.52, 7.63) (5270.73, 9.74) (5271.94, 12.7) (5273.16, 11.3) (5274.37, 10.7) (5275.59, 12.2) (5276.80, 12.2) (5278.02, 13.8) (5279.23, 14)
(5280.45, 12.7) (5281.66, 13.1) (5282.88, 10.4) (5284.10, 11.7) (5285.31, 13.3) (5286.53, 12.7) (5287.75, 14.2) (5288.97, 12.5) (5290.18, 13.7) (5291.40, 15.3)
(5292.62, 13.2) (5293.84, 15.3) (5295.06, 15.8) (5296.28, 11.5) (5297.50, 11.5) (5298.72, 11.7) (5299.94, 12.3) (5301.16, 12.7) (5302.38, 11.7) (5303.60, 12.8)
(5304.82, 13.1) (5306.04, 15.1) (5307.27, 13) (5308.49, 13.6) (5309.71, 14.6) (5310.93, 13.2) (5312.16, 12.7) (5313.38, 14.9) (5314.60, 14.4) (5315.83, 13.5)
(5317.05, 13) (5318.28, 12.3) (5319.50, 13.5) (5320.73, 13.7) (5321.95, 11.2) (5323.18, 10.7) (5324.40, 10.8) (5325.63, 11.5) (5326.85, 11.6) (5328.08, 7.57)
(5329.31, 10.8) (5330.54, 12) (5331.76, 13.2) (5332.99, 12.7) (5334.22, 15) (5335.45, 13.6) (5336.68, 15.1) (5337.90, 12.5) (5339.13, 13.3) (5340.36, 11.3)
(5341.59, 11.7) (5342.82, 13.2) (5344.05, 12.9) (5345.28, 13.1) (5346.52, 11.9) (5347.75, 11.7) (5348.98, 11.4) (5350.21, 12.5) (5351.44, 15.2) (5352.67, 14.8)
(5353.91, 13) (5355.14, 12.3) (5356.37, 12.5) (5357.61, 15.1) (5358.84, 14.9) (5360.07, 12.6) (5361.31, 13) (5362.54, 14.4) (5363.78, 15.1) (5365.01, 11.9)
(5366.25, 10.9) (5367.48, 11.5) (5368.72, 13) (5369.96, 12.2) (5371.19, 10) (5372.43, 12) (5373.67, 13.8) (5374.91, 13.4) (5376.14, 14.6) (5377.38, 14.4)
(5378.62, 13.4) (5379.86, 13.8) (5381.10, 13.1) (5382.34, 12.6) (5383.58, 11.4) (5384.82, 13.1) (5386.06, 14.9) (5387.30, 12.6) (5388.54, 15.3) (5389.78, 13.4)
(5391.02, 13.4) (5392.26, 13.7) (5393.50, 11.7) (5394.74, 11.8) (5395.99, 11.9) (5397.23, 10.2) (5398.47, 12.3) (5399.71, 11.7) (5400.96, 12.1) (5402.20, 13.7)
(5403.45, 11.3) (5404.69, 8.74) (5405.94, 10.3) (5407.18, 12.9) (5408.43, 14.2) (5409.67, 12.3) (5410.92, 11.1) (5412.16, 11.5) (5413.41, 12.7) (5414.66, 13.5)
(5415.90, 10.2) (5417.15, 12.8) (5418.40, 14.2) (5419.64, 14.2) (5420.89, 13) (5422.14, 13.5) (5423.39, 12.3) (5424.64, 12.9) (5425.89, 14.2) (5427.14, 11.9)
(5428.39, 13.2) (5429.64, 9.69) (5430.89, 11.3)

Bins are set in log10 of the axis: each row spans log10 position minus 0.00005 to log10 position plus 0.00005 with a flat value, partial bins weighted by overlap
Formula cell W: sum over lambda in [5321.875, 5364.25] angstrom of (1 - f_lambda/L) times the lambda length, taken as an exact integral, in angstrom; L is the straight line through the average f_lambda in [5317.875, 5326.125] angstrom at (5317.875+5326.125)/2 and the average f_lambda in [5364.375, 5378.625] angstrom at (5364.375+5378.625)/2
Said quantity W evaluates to -1.66 angstrom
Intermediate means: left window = 12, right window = 12.6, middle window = 12.7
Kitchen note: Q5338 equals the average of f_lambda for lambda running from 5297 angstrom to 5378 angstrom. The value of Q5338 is 12.8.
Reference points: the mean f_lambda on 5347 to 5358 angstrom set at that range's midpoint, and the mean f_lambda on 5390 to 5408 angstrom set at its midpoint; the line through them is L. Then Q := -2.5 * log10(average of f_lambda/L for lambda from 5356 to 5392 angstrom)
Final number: -0.05 mag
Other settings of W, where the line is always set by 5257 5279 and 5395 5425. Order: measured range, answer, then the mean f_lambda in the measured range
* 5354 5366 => -1.5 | 13.4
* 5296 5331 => -2.3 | 12.5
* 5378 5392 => -1.5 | 13.4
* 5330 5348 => -1.6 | 12.9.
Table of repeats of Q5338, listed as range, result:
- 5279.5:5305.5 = 12.9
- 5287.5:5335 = 12.9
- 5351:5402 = 13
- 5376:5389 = 13.5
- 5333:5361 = 13.2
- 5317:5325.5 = 12.1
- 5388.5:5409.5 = 12.2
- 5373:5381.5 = 13.8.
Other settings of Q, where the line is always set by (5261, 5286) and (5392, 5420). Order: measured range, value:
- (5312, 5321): -0.156 mag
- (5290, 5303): -0.132 mag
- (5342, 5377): -0.093 mag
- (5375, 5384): -0.119 mag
